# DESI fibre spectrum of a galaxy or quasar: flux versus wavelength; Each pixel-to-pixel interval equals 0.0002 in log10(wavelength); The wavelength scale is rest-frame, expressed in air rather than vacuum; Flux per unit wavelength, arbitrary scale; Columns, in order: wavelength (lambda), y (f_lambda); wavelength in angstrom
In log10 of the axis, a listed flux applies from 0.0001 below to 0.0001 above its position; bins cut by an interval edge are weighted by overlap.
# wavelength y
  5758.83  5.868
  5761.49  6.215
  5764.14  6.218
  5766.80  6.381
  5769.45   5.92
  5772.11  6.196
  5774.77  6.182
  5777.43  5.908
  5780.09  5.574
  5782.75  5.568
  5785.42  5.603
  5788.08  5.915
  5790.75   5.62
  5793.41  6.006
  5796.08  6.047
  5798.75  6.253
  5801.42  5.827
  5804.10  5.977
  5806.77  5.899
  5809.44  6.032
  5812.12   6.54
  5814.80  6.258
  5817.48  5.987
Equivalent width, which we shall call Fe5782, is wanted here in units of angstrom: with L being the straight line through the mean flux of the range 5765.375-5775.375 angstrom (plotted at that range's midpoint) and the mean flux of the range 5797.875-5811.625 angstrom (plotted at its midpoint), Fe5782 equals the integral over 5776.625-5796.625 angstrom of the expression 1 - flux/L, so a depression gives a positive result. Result 1.1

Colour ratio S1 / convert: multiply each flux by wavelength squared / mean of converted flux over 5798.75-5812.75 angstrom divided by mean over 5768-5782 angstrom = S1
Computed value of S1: 1.0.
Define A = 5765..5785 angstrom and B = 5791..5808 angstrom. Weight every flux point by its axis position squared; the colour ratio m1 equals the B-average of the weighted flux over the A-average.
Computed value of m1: 1.0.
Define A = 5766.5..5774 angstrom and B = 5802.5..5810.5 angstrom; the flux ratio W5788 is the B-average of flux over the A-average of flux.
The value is 0.97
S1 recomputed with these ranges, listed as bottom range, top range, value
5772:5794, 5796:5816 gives 1.06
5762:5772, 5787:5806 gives 0.97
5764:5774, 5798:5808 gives 0.98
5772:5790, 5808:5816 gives 1.09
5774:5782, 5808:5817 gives 1.08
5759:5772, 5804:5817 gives 1.01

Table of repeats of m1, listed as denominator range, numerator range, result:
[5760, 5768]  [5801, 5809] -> 0.96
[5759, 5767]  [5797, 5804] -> 0.99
